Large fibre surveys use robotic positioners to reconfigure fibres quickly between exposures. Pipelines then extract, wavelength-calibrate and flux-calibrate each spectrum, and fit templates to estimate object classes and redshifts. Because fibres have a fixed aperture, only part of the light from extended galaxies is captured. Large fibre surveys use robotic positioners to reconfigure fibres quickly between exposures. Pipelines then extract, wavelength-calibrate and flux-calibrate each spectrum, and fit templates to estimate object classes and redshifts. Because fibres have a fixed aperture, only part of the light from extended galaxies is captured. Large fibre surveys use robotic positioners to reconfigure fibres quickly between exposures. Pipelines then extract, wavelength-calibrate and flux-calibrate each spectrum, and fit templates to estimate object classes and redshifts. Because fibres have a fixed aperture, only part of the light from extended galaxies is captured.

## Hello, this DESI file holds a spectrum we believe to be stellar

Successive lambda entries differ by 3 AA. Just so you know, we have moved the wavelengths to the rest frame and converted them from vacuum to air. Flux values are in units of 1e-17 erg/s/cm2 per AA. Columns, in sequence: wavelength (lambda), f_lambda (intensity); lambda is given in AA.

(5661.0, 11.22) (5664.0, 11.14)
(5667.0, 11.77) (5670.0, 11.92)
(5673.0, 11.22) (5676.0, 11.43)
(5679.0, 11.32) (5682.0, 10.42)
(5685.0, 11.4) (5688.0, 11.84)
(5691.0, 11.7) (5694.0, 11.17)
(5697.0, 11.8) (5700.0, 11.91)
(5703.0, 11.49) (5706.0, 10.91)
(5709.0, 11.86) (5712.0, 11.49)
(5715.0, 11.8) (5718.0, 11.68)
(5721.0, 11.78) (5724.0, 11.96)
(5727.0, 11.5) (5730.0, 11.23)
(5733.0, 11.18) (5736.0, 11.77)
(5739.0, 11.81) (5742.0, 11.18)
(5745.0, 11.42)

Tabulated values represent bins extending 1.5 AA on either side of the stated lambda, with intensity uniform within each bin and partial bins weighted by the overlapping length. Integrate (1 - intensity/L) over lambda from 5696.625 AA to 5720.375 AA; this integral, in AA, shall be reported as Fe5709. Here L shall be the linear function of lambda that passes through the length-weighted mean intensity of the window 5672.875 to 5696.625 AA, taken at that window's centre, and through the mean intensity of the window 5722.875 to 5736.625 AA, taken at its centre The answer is -0.4 AA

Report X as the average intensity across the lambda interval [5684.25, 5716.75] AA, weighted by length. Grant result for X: 11.6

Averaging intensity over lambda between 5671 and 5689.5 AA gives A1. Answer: 11.3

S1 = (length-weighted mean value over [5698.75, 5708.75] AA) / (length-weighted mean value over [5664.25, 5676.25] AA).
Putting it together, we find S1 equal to 0.99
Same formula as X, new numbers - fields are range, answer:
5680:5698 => 11.4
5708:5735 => 11.6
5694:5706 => 11.6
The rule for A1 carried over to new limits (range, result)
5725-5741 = 11.5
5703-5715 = 11.5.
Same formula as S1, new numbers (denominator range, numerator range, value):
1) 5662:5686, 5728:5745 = 1.01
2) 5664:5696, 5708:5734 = 1.02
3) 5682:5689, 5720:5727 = 1.04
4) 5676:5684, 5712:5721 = 1.06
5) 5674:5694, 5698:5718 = 1.02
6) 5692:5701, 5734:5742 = 1.00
